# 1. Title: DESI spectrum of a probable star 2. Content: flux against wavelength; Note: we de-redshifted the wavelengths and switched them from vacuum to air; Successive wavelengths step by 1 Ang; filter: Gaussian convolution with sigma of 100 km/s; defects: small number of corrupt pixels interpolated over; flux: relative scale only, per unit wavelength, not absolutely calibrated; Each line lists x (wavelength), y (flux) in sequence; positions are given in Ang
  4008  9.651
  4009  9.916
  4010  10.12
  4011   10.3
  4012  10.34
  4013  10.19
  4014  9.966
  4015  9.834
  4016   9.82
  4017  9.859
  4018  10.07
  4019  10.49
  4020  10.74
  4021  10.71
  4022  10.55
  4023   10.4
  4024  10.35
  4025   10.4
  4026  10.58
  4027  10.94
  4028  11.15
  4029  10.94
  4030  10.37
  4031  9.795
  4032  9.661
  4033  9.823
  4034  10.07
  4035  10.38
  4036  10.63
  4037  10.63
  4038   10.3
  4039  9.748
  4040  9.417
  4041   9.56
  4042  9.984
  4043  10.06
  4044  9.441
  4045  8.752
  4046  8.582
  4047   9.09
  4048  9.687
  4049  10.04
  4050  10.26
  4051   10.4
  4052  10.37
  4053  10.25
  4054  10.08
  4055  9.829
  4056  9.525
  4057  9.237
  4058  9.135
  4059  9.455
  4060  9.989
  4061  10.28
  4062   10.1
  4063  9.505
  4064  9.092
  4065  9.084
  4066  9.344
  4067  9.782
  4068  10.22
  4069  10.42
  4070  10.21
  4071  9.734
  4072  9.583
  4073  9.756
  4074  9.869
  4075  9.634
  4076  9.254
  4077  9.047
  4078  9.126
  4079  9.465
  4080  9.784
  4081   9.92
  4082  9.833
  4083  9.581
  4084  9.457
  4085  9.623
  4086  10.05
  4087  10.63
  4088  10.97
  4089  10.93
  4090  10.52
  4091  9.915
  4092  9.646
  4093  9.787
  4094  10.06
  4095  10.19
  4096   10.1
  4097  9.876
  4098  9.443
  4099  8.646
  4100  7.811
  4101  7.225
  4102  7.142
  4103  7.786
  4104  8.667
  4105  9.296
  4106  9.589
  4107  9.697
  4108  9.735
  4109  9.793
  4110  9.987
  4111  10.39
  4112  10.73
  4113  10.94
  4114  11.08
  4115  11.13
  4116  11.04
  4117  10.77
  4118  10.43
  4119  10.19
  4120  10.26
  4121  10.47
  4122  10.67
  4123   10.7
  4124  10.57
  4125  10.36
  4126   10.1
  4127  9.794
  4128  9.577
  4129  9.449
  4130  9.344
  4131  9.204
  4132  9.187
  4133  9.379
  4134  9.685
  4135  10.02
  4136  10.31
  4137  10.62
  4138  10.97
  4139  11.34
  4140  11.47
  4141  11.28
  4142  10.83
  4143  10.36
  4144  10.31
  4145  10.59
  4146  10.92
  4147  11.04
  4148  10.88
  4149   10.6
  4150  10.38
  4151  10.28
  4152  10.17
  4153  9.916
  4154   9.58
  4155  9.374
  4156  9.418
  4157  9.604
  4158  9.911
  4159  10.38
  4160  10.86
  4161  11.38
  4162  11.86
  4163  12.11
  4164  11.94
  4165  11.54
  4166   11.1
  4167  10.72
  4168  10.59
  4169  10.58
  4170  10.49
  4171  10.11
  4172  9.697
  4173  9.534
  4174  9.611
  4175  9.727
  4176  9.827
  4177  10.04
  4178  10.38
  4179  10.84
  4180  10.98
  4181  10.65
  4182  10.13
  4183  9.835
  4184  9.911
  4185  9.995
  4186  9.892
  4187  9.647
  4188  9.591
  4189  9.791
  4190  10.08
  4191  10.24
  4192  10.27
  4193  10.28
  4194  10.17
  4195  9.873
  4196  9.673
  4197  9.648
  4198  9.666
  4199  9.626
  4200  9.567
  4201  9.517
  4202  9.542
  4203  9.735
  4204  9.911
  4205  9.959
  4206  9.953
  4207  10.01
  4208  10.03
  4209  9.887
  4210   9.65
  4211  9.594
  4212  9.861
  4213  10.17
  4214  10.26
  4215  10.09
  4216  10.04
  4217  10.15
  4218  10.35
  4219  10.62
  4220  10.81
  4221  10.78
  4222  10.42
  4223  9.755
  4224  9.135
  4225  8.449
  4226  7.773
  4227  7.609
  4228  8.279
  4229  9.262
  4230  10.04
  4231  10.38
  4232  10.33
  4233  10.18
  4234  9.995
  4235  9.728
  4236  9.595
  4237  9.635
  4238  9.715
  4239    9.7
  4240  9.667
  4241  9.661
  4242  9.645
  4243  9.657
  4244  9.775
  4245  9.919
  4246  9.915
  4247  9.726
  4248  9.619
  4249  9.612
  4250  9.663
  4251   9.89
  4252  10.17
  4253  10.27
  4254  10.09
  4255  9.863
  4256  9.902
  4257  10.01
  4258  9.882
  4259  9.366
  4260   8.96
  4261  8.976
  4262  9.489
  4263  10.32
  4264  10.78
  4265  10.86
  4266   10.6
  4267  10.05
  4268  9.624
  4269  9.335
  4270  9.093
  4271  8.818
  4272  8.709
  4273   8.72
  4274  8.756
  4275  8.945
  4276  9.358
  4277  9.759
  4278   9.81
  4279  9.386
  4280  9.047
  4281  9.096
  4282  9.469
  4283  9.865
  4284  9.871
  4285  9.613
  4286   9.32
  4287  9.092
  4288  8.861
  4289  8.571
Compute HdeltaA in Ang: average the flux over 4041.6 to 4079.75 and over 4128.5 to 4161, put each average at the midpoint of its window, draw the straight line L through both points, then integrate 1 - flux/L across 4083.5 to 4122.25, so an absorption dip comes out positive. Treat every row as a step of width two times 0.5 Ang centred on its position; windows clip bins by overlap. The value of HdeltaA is 0.4 Ang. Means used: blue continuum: 9.68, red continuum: 10.3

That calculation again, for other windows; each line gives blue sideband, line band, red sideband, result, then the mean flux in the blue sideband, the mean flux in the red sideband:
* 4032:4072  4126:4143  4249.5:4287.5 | -0.76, 9.8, 9.6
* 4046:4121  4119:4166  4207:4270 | -3.05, 9.77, 9.8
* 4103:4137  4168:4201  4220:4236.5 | -0.93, 10.1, 9.52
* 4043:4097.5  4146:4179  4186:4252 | -2.20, 9.79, 9.78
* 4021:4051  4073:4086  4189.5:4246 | 0.56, 10.1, 9.79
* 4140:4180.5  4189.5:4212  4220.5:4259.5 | 0.50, 10.5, 9.67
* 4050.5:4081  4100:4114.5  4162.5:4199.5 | 0.78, 9.72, 10.2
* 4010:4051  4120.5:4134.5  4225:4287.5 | -0.02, 10.1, 9.58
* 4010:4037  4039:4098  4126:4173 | 3.25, 10.3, 10.4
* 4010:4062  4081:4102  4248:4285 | 0.61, 10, 9.62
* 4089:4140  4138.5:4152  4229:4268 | -1.19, 9.9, 9.87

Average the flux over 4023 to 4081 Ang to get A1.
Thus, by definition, 9.87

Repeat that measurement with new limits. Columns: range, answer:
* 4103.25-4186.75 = 10.3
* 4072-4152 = 9.99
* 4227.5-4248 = 9.74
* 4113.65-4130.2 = 10.4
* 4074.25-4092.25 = 9.86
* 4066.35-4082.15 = 9.72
